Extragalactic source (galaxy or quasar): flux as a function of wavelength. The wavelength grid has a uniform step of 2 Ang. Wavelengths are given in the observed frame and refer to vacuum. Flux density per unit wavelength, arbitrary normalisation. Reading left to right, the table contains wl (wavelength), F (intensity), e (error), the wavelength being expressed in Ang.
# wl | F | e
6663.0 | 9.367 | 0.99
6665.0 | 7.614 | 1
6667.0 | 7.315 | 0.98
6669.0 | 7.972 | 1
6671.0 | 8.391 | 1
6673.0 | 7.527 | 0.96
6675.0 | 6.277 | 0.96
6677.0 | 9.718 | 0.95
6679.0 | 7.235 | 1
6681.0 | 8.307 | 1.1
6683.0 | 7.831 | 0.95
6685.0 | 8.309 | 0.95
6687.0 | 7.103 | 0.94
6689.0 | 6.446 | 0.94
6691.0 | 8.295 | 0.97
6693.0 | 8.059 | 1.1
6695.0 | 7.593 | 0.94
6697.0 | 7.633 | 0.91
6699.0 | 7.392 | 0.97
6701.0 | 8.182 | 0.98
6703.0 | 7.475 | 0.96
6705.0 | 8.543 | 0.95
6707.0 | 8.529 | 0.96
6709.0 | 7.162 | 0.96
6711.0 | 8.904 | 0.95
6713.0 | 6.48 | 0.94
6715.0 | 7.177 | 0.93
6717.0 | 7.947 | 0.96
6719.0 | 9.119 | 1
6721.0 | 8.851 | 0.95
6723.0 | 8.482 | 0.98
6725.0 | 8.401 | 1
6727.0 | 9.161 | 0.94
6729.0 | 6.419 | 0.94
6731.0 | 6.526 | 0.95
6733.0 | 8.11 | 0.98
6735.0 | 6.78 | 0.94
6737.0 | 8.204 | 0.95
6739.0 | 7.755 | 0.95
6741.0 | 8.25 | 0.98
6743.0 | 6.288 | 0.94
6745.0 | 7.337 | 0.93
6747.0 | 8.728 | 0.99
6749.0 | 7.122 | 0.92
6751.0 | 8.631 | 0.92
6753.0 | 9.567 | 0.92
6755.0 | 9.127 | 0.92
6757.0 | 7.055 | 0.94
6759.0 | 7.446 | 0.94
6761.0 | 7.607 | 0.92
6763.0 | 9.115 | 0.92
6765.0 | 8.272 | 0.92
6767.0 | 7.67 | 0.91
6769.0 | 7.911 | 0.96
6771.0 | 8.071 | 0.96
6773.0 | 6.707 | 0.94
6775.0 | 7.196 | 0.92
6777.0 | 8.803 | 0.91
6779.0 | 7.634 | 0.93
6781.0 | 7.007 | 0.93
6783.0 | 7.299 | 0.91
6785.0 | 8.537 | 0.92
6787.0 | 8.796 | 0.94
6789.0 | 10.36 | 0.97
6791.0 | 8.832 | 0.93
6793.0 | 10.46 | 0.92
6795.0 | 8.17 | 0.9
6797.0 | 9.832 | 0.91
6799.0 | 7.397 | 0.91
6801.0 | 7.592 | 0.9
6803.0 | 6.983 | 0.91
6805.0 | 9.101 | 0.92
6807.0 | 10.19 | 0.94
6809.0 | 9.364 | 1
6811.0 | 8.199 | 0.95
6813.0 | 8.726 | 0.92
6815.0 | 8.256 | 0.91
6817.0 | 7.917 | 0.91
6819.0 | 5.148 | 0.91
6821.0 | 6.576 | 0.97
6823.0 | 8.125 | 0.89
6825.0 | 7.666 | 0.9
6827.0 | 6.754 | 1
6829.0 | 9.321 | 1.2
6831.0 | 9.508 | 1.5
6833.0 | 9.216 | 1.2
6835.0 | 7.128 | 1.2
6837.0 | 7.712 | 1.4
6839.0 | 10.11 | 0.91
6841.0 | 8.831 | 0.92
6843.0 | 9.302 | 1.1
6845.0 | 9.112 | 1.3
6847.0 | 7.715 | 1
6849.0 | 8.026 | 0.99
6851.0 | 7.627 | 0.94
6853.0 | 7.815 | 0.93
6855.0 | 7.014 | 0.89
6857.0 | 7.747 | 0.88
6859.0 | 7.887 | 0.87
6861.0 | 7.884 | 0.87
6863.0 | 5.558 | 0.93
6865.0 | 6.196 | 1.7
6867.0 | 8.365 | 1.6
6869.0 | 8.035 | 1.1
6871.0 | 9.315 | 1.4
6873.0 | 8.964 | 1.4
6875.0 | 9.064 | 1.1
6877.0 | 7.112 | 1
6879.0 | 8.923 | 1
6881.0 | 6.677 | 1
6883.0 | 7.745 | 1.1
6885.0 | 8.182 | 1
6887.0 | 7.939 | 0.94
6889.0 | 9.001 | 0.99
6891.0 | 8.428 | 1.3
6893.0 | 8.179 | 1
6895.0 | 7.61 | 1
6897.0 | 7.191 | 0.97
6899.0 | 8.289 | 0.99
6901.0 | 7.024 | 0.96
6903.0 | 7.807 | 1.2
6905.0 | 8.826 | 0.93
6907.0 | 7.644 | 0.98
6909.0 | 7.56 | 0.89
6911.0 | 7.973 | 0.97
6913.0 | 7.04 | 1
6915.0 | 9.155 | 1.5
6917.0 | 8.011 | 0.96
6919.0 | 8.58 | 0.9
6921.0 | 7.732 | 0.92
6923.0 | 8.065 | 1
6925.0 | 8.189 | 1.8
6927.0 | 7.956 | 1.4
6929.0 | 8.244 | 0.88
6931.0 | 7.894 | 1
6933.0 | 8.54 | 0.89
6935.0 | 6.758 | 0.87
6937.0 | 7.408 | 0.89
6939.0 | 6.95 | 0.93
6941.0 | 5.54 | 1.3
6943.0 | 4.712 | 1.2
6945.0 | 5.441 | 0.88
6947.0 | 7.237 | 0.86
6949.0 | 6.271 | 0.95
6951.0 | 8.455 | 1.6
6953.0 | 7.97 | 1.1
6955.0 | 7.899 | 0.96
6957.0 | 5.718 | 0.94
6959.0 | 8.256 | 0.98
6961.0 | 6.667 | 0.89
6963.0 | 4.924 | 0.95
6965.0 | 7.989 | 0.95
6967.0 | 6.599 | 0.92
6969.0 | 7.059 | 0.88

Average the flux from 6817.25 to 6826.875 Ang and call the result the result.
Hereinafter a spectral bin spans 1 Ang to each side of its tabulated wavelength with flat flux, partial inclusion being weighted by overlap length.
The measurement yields 6.95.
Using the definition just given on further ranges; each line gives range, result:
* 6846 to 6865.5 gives 7.38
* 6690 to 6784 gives 7.87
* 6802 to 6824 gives 8.05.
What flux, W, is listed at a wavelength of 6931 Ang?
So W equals 7.894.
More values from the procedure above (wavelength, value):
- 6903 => 7.807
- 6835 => 7.128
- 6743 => 6.288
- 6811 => 8.199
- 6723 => 8.482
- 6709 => 7.162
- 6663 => 9.367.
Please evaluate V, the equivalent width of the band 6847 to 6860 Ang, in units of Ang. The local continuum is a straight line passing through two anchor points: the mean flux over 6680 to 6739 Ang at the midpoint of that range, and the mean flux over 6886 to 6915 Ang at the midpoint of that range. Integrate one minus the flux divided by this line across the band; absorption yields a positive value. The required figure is 0.4 Ang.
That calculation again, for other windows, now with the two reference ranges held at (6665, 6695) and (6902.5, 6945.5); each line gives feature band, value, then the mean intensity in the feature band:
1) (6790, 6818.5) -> -3.42 Ang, 8.58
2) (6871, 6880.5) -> -1.12 Ang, 8.5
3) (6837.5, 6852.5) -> -1.93 Ang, 8.61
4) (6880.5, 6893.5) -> -0.80 Ang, 8.07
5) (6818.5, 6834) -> -0.47 Ang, 7.87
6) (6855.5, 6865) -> 0.59 Ang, 7.14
